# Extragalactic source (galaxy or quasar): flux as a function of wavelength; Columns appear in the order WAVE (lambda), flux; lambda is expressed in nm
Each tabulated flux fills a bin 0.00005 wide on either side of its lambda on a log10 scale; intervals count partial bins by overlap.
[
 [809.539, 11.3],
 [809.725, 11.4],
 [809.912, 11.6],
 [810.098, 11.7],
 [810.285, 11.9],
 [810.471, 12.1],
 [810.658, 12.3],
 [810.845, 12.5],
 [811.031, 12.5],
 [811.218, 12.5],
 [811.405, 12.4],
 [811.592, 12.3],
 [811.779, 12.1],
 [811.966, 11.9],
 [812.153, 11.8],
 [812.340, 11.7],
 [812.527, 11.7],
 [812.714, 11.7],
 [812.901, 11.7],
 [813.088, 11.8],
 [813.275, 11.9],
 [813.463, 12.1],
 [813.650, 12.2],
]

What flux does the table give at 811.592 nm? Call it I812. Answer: 12.3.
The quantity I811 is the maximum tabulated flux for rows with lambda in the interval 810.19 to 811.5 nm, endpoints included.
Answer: 12.5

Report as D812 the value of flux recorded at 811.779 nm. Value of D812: 12.1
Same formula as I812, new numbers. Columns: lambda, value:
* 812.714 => 11.7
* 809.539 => 11.3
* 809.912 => 11.6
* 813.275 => 11.9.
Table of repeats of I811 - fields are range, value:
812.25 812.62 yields 11.7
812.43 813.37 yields 11.9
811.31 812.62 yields 12.4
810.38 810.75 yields 12.3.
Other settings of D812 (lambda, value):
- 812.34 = 11.7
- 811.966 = 11.9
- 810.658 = 12.3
